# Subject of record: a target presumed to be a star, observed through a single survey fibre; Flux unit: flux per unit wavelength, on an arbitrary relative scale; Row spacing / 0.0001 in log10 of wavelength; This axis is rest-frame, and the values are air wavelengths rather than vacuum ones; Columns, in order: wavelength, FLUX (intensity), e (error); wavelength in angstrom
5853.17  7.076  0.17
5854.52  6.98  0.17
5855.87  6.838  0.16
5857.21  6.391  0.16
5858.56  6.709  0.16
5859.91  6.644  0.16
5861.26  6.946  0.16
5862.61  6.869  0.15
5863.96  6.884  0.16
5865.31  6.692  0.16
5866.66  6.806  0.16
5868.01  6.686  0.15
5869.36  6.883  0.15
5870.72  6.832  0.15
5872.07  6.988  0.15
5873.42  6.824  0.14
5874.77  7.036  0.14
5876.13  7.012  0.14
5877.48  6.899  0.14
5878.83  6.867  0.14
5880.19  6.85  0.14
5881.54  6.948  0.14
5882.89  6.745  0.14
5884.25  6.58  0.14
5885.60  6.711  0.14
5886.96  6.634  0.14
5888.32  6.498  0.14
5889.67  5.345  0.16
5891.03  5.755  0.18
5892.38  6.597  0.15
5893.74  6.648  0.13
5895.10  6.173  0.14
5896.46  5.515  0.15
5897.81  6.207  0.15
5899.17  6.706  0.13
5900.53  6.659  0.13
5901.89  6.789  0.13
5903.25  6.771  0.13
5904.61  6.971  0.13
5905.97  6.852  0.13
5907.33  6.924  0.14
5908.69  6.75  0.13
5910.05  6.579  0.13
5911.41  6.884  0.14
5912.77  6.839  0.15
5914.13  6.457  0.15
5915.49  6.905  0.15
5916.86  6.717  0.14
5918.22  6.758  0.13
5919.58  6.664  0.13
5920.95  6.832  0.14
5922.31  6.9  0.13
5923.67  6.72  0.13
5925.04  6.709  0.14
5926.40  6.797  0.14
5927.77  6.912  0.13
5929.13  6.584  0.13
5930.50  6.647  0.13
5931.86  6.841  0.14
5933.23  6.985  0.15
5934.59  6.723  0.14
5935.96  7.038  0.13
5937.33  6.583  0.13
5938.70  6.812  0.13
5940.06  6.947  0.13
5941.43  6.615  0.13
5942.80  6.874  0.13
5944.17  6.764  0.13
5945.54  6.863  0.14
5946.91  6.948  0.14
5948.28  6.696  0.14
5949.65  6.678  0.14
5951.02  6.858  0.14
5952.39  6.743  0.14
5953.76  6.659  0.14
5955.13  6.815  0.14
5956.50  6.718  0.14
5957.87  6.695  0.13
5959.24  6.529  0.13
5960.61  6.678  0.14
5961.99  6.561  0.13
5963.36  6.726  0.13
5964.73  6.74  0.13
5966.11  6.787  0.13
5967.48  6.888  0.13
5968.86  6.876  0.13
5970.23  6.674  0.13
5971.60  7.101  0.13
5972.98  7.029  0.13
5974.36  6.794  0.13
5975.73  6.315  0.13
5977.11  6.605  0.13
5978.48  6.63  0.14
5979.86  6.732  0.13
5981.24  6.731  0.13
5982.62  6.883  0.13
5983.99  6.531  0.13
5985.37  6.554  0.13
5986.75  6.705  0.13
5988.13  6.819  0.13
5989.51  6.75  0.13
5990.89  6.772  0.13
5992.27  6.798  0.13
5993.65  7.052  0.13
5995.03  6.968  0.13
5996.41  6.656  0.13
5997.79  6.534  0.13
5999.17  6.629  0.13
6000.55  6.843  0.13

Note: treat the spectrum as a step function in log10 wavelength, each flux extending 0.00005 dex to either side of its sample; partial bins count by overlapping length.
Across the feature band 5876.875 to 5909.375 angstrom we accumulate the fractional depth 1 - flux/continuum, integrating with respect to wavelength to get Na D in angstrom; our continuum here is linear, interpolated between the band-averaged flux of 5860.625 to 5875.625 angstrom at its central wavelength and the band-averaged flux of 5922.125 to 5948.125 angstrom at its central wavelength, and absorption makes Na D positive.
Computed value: 1.3 angstrom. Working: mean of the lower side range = 6.86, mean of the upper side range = 6.8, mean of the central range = 6.56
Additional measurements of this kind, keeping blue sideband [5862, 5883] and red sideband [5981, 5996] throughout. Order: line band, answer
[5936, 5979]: 0.3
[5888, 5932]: 1.5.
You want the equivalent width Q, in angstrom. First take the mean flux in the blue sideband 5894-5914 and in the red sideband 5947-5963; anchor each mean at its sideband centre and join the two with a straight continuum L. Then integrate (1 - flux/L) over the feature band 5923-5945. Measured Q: -0.4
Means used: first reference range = 6.61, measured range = 6.78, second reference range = 6.71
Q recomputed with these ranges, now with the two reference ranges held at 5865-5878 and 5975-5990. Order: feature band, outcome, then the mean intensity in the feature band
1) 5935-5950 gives -0.15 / 6.8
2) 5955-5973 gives -0.18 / 6.76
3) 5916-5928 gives 0.00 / 6.77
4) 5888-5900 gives 1.18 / 6.16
